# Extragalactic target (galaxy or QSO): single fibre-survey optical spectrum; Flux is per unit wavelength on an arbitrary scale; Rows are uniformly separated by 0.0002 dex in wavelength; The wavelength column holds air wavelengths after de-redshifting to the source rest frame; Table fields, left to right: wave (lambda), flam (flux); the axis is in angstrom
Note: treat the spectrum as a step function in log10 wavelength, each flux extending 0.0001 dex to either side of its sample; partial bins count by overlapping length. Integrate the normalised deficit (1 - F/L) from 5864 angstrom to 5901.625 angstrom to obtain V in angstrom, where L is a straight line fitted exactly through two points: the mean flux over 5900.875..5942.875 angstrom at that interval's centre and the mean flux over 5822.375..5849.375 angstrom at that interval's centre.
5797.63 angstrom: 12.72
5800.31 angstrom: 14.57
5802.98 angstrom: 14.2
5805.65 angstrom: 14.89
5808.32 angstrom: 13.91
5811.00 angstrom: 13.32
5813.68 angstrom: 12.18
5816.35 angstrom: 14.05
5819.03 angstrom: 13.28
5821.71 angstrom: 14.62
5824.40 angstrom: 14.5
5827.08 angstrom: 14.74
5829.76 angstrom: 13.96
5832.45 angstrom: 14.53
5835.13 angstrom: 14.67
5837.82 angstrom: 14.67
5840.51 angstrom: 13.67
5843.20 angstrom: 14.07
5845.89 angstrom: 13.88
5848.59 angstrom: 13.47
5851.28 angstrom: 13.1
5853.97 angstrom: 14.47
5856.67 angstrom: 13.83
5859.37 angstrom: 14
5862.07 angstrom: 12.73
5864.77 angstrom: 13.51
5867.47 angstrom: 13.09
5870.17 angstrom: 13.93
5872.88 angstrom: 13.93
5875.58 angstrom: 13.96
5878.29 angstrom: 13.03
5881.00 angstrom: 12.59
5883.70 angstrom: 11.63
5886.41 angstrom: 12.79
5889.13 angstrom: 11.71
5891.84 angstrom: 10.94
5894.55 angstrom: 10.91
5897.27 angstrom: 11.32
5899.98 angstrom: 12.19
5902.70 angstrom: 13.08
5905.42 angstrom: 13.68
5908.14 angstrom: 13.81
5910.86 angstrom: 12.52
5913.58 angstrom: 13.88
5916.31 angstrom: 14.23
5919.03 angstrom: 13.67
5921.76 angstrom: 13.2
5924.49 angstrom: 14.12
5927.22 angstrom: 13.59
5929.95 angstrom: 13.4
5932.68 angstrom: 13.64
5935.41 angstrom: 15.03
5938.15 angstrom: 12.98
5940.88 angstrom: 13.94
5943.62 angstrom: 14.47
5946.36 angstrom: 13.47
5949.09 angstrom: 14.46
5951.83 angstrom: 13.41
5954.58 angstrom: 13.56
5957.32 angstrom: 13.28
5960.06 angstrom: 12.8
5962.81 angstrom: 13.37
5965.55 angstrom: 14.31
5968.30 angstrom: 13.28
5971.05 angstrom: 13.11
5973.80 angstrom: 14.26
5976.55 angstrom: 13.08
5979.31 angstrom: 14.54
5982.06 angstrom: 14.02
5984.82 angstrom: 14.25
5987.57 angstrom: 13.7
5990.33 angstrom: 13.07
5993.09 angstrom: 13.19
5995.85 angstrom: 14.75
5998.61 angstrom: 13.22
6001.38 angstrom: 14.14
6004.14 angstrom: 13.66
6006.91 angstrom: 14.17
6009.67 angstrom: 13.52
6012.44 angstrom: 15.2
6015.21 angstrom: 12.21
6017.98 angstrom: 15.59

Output 3.77 angstrom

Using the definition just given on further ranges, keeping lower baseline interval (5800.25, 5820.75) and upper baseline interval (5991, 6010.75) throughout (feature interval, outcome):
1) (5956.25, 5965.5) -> 0.32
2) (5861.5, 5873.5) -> 0.28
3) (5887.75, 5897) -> 1.73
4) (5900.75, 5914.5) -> 0.45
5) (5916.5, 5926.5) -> 0.04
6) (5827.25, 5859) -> -0.64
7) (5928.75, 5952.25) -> -0.18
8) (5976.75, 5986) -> -0.22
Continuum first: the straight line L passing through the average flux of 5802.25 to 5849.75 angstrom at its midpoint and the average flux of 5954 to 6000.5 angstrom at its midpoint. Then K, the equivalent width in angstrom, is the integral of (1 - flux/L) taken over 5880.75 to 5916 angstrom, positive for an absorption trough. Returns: 3.6 angstrom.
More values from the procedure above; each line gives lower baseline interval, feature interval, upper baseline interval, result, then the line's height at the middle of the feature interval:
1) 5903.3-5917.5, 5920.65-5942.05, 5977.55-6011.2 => -0.14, 13.7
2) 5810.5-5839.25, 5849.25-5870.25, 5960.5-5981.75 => 0.63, 14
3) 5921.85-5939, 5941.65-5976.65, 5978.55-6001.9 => 0.45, 13.8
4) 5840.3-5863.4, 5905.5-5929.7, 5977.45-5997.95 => 0.29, 13.8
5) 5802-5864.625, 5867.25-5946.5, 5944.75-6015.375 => 3.85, 13.8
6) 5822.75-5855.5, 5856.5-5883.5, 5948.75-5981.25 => 1.25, 14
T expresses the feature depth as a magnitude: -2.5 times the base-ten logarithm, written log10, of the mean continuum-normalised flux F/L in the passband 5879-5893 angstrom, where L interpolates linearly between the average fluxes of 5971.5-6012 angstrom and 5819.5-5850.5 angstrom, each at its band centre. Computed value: 0.17 mag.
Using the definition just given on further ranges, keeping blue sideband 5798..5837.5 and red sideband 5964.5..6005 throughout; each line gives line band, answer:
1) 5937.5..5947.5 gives 0.01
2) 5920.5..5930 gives 0.02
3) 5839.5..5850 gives 0.02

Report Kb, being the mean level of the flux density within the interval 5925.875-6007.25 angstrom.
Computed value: 13.7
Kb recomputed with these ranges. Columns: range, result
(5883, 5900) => 11.6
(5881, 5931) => 12.8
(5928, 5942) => 13.8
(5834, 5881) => 13.7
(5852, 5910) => 12.9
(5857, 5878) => 13.6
